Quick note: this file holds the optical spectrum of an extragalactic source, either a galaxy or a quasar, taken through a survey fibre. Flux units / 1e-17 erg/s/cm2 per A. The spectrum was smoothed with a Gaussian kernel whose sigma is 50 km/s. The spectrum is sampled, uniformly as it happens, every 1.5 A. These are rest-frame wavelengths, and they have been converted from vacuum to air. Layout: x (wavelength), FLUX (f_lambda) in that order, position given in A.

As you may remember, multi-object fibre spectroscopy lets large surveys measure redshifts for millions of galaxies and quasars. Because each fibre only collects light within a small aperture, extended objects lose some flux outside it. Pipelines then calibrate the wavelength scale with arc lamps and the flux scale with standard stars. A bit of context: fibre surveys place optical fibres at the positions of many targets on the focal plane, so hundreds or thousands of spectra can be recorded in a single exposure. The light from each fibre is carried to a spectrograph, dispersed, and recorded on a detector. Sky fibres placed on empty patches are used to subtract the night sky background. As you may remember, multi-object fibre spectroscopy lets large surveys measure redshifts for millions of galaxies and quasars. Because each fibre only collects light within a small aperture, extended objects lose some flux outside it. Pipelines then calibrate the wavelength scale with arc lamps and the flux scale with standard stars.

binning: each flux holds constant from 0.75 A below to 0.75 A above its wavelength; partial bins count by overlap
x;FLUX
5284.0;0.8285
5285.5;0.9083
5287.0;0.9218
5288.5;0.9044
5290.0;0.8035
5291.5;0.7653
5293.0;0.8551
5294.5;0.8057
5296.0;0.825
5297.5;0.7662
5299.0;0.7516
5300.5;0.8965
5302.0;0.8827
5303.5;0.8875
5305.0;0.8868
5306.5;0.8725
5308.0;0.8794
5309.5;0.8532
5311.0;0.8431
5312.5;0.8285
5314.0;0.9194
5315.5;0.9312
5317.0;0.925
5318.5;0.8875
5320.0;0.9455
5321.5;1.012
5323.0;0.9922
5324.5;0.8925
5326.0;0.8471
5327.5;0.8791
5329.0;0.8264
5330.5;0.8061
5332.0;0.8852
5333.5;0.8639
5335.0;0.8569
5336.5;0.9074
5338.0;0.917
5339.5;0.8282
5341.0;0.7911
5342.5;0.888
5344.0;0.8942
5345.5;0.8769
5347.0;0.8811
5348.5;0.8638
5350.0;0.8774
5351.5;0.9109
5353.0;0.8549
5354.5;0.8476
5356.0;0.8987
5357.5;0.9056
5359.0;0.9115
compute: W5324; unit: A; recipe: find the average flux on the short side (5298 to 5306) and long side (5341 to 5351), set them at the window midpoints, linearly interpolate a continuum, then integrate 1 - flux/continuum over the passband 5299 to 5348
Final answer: -0.88 A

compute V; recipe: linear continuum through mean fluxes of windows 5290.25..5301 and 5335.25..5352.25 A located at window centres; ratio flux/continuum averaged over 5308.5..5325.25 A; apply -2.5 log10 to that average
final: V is -0.09 mag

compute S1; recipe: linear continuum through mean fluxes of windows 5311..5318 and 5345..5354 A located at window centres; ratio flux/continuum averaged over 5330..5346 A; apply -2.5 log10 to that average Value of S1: 0.02 mag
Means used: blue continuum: 0.894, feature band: 0.866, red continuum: 0.877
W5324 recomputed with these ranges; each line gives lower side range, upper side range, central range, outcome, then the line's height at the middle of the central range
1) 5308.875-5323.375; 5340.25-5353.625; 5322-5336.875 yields 0.3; 0.894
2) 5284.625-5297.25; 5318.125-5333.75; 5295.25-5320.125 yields 0.1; 0.869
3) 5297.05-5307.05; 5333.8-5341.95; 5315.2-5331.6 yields -0.9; 0.857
